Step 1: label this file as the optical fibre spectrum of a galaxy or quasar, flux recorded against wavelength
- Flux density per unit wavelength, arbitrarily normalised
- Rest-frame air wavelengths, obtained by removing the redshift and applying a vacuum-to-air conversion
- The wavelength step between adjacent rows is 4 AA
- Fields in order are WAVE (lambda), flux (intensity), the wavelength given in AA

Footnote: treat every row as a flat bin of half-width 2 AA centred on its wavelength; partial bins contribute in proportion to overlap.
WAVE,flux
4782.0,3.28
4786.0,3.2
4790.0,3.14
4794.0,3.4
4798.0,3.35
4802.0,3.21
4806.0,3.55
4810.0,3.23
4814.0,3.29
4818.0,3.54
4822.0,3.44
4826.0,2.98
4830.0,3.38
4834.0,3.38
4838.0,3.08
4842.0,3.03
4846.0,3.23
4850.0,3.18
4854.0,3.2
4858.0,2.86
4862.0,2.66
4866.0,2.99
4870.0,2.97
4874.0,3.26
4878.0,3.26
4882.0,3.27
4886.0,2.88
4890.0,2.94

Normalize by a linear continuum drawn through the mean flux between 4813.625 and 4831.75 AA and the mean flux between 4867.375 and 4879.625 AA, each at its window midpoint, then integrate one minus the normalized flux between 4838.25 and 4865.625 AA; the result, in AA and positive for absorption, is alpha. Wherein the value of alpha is 1.7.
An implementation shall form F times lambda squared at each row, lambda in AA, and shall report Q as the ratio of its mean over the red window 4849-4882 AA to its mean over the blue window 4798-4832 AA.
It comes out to 0.94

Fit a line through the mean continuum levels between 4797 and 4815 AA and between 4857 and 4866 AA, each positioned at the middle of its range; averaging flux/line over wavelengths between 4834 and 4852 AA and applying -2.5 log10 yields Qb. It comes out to -0.06 mag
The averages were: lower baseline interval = 3.33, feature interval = 3.16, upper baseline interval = 2.8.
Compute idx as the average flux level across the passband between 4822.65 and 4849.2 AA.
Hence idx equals 3.19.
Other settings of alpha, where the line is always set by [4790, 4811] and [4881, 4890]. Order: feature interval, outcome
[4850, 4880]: 0.6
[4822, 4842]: 0.0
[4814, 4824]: -0.6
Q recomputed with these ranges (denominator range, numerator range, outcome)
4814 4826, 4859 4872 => 0.87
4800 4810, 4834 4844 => 0.94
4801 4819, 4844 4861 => 0.94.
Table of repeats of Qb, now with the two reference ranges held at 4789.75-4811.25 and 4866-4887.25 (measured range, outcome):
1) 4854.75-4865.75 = 0.12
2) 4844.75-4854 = 0.00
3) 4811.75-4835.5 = -0.02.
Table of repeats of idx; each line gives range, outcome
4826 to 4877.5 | 3.1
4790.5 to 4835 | 3.33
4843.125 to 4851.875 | 3.19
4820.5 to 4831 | 3.25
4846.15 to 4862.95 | 3.02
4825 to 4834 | 3.25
